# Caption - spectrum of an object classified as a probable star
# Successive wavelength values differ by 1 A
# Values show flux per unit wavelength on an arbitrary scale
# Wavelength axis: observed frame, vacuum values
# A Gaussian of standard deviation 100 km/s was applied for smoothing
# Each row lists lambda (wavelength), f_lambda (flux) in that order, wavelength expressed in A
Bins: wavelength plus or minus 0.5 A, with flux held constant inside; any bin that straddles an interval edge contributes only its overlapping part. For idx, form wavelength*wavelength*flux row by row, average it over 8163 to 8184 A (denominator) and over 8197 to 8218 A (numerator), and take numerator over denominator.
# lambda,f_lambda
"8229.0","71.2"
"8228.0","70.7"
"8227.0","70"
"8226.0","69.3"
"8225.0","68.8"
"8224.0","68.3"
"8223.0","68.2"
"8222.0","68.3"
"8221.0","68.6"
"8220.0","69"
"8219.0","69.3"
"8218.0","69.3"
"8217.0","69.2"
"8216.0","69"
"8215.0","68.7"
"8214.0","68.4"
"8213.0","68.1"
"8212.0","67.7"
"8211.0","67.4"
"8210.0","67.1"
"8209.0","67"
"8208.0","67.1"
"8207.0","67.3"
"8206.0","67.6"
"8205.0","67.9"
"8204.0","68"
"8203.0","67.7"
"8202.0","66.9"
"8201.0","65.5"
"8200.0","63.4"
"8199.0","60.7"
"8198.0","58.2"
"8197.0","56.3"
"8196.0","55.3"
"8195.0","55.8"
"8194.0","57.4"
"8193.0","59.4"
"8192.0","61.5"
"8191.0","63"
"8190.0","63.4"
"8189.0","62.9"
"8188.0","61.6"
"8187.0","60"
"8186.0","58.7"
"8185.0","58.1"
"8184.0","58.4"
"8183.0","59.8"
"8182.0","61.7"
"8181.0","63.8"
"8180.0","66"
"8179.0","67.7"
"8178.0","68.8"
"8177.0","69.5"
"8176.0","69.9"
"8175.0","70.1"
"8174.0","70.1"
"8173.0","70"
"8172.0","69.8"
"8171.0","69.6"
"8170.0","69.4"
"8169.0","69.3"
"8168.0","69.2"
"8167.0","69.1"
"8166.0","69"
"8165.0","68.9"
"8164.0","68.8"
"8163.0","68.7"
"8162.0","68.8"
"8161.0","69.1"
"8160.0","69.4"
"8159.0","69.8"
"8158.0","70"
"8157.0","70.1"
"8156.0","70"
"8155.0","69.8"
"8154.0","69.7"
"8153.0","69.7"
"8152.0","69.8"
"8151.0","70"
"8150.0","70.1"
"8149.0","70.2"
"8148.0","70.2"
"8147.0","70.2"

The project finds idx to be 0.99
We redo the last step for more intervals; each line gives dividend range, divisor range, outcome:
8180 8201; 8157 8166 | 0.88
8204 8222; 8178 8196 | 1.12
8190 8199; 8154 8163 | 0.85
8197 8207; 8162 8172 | 0.95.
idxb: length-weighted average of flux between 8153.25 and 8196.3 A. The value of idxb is 65.9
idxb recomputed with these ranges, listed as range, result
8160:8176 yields 69.3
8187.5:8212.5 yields 63.4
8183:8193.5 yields 60.7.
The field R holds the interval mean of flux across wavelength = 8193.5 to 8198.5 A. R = 56.6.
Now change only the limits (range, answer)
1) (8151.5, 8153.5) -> 69.8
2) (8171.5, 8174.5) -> 70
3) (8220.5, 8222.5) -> 68.4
